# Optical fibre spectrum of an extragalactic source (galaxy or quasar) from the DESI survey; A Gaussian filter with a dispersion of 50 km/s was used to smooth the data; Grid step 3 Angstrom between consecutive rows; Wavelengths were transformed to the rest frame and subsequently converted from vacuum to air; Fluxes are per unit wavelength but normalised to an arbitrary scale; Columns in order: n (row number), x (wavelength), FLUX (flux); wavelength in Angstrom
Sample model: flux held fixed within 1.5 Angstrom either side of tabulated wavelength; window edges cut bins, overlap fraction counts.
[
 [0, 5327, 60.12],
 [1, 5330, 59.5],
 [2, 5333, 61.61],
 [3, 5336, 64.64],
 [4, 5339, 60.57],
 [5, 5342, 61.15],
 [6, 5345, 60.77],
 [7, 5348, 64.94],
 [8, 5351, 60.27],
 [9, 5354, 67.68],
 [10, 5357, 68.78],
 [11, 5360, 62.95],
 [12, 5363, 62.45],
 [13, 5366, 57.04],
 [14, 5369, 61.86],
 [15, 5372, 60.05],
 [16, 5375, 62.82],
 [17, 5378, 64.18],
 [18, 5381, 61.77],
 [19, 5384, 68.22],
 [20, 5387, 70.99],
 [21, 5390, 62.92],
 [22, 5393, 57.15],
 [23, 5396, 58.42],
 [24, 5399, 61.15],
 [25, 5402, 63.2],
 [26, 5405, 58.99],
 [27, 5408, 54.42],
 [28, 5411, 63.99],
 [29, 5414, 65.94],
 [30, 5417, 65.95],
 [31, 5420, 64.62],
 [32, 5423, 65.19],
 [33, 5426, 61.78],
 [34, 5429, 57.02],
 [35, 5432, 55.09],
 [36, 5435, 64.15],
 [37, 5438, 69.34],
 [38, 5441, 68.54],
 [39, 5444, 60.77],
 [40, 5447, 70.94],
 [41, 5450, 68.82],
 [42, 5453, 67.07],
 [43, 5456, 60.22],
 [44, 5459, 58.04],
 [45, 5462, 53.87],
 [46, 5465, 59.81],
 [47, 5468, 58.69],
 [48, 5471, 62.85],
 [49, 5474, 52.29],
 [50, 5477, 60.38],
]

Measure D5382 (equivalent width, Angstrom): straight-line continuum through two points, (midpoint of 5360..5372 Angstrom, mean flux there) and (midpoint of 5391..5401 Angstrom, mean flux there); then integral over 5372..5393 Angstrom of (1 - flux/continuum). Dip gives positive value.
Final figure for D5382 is -1.5 Angstrom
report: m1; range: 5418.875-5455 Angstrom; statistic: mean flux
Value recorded 64.4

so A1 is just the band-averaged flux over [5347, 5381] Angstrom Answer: 62.9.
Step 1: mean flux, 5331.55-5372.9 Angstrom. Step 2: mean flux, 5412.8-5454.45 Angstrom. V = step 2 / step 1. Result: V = 1.03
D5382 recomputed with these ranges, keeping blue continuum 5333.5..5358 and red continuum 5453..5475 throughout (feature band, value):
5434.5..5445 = -1.1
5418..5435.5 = -0.3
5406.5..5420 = -0.5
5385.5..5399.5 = -0.1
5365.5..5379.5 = 0.2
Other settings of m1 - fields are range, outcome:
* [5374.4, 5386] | 64.6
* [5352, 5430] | 62.7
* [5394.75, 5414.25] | 60.6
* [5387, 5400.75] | 61.2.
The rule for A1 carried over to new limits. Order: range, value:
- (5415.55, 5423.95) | 65.3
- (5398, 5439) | 62.1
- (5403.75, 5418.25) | 61.8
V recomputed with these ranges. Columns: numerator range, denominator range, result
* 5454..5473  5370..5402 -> 0.94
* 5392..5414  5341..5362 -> 0.94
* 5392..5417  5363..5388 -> 0.96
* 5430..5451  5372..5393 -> 1.01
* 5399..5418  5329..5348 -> 1.00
